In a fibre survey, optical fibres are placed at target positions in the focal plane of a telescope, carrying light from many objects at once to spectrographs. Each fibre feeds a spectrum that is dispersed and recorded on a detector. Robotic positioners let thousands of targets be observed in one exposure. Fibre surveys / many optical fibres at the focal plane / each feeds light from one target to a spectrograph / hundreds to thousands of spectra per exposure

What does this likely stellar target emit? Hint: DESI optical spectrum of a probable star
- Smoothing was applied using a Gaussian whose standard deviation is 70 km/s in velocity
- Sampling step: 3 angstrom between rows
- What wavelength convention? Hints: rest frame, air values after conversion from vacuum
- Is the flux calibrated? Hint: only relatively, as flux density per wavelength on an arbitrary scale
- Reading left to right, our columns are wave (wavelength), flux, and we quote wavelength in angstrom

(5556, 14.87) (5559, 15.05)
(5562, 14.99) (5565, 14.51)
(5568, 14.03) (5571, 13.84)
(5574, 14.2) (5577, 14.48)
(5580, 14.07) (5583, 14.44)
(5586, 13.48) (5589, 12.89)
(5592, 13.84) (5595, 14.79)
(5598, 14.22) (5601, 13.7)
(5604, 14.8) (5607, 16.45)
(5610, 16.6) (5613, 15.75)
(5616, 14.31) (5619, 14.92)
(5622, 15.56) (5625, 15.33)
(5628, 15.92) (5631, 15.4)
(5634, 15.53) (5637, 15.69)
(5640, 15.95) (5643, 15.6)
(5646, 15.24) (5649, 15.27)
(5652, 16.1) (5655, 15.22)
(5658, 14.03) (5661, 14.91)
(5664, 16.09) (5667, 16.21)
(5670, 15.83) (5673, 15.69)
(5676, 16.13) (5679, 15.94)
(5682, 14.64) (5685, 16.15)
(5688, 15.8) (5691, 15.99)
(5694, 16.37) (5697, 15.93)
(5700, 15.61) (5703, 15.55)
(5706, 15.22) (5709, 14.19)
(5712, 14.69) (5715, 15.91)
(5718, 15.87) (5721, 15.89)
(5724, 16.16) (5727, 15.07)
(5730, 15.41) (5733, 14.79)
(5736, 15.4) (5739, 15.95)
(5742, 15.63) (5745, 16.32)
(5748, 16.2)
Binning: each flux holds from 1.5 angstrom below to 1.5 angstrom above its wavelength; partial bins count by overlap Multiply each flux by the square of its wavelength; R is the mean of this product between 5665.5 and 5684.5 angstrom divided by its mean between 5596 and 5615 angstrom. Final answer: 1.06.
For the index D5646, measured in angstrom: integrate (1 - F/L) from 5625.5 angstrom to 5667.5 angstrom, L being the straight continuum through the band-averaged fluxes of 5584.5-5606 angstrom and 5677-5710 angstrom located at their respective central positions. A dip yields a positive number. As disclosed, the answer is -1.8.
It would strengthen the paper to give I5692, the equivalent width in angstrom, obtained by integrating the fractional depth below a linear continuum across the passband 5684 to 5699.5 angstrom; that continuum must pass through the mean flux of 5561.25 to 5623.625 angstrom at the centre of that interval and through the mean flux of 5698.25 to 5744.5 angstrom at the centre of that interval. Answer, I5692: -0.8 angstrom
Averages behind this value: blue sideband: 14.6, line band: 16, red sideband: 15.4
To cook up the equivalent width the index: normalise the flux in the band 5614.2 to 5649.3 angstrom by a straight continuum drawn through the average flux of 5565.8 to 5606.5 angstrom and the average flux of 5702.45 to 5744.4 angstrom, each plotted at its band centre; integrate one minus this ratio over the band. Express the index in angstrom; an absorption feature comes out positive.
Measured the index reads -2.0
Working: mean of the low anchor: 14.1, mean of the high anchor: 15.4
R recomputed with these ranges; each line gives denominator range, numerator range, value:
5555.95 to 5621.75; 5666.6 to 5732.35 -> 1.12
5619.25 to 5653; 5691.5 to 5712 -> 1.02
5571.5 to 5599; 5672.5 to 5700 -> 1.17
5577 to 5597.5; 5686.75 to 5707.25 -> 1.17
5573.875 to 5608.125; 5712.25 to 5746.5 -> 1.15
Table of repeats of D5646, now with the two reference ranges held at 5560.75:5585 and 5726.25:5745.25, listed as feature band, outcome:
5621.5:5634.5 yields -0.8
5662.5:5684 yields -1.1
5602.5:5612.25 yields -0.9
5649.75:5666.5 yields -0.5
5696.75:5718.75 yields -0.1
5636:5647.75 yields -0.6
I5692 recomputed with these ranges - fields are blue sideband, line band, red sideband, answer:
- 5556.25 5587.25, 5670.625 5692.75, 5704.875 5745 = -0.9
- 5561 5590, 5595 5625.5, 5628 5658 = -0.7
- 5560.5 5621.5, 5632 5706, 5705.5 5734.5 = -3.1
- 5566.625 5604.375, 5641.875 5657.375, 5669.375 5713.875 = -0.4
